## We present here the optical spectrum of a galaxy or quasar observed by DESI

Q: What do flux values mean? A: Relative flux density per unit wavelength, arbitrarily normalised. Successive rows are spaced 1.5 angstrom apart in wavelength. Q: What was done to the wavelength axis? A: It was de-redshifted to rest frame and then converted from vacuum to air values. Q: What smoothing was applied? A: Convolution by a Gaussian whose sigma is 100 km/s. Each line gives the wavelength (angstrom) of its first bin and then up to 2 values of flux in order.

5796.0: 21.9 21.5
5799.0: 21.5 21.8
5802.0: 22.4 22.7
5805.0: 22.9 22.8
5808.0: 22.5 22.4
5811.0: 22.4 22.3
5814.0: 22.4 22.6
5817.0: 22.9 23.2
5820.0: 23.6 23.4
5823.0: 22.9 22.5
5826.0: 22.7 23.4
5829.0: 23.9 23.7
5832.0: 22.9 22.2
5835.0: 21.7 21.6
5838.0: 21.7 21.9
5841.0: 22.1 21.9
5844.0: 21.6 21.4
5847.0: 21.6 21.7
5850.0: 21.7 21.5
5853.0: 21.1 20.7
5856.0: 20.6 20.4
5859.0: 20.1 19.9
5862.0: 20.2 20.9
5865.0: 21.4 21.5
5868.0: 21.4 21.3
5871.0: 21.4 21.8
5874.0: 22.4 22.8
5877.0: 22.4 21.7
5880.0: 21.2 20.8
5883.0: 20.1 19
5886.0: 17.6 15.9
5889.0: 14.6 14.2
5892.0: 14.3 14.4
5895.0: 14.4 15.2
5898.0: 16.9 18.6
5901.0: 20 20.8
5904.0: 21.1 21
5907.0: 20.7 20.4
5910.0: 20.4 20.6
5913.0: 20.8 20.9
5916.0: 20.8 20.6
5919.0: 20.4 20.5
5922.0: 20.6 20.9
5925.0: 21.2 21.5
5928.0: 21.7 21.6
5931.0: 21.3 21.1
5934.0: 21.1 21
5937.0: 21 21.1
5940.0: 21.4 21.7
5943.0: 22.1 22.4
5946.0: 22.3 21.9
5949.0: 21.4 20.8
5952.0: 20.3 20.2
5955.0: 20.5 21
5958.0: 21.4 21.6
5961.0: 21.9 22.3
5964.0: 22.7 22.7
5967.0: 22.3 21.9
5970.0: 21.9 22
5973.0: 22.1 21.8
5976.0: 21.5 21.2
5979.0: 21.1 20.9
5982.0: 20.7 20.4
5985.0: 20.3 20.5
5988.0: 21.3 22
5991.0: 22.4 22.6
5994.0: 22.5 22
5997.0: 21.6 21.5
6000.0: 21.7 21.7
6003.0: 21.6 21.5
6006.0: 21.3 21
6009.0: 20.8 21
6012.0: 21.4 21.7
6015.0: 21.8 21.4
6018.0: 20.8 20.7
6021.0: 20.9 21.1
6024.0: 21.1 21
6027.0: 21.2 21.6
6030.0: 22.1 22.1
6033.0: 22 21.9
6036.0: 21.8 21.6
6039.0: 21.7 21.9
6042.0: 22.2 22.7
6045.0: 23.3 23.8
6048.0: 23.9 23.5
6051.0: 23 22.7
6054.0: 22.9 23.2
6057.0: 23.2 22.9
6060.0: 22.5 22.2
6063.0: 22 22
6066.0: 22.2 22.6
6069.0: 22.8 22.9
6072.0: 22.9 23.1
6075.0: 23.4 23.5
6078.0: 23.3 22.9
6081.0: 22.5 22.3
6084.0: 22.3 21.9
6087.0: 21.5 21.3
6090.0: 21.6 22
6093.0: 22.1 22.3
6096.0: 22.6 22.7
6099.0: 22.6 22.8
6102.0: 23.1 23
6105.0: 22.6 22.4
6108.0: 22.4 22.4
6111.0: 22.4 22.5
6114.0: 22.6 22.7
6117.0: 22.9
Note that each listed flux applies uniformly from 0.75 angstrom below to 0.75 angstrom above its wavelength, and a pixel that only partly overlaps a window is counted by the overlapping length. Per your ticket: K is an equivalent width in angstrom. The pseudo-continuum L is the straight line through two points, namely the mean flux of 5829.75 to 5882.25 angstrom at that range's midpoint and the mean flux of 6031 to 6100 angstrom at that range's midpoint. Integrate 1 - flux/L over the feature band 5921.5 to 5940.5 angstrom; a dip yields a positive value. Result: 0.6 angstrom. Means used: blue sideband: 21.5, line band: 21.2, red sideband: 22.5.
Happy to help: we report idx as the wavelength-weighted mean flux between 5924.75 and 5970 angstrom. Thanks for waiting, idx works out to 21.5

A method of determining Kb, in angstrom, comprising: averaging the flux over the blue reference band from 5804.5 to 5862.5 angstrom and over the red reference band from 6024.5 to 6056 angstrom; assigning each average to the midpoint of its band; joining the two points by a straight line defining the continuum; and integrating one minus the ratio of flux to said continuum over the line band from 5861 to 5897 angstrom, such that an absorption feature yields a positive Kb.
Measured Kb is 4.7 angstrom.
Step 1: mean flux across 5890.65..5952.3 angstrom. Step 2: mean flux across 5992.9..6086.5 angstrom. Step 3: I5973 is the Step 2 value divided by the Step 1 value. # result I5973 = 1.10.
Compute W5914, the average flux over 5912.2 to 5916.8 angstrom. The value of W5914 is 20.8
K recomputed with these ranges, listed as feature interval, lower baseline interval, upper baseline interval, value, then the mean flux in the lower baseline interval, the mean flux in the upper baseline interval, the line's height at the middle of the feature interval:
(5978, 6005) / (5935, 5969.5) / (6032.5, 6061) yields 0.7 angstrom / 21.6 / 22.7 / 22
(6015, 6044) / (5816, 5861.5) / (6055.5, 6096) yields 1.1 angstrom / 22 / 22.5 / 22.4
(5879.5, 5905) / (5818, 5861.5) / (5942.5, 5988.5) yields 4.9 angstrom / 22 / 21.5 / 21.8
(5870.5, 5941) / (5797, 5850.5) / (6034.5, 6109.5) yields 8.1 angstrom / 22.4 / 22.6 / 22.5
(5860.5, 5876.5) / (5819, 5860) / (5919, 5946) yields 0.3 angstrom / 22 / 21.3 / 21.8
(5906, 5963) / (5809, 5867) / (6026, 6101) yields 2.7 angstrom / 22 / 22.5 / 22.2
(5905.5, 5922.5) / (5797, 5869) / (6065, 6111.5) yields 1.2 angstrom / 22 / 22.5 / 22.2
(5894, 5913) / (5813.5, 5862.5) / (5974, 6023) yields 2.2 angstrom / 22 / 21.4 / 21.7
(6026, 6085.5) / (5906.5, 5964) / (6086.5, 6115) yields -1.4 angstrom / 21.2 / 22.4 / 22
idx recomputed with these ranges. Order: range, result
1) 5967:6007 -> 21.5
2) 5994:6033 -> 21.4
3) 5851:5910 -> 19.6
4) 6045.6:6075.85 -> 22.9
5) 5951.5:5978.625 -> 21.6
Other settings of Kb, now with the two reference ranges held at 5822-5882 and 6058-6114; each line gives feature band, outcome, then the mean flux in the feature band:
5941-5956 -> 0.5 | 21.3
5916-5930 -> 0.6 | 21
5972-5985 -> 0.6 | 21.2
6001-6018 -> 0.7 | 21.4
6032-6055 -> -0.2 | 22.6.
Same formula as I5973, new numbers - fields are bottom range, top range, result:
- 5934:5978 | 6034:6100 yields 1.04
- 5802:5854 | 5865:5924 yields 0.88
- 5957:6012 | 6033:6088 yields 1.05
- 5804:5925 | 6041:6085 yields 1.10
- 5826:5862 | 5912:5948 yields 0.98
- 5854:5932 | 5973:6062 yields 1.09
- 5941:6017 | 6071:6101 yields 1.04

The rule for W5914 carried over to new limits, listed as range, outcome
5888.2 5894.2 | 14.4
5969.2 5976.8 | 21.9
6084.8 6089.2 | 21.6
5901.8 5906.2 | 21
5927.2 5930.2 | 21.6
